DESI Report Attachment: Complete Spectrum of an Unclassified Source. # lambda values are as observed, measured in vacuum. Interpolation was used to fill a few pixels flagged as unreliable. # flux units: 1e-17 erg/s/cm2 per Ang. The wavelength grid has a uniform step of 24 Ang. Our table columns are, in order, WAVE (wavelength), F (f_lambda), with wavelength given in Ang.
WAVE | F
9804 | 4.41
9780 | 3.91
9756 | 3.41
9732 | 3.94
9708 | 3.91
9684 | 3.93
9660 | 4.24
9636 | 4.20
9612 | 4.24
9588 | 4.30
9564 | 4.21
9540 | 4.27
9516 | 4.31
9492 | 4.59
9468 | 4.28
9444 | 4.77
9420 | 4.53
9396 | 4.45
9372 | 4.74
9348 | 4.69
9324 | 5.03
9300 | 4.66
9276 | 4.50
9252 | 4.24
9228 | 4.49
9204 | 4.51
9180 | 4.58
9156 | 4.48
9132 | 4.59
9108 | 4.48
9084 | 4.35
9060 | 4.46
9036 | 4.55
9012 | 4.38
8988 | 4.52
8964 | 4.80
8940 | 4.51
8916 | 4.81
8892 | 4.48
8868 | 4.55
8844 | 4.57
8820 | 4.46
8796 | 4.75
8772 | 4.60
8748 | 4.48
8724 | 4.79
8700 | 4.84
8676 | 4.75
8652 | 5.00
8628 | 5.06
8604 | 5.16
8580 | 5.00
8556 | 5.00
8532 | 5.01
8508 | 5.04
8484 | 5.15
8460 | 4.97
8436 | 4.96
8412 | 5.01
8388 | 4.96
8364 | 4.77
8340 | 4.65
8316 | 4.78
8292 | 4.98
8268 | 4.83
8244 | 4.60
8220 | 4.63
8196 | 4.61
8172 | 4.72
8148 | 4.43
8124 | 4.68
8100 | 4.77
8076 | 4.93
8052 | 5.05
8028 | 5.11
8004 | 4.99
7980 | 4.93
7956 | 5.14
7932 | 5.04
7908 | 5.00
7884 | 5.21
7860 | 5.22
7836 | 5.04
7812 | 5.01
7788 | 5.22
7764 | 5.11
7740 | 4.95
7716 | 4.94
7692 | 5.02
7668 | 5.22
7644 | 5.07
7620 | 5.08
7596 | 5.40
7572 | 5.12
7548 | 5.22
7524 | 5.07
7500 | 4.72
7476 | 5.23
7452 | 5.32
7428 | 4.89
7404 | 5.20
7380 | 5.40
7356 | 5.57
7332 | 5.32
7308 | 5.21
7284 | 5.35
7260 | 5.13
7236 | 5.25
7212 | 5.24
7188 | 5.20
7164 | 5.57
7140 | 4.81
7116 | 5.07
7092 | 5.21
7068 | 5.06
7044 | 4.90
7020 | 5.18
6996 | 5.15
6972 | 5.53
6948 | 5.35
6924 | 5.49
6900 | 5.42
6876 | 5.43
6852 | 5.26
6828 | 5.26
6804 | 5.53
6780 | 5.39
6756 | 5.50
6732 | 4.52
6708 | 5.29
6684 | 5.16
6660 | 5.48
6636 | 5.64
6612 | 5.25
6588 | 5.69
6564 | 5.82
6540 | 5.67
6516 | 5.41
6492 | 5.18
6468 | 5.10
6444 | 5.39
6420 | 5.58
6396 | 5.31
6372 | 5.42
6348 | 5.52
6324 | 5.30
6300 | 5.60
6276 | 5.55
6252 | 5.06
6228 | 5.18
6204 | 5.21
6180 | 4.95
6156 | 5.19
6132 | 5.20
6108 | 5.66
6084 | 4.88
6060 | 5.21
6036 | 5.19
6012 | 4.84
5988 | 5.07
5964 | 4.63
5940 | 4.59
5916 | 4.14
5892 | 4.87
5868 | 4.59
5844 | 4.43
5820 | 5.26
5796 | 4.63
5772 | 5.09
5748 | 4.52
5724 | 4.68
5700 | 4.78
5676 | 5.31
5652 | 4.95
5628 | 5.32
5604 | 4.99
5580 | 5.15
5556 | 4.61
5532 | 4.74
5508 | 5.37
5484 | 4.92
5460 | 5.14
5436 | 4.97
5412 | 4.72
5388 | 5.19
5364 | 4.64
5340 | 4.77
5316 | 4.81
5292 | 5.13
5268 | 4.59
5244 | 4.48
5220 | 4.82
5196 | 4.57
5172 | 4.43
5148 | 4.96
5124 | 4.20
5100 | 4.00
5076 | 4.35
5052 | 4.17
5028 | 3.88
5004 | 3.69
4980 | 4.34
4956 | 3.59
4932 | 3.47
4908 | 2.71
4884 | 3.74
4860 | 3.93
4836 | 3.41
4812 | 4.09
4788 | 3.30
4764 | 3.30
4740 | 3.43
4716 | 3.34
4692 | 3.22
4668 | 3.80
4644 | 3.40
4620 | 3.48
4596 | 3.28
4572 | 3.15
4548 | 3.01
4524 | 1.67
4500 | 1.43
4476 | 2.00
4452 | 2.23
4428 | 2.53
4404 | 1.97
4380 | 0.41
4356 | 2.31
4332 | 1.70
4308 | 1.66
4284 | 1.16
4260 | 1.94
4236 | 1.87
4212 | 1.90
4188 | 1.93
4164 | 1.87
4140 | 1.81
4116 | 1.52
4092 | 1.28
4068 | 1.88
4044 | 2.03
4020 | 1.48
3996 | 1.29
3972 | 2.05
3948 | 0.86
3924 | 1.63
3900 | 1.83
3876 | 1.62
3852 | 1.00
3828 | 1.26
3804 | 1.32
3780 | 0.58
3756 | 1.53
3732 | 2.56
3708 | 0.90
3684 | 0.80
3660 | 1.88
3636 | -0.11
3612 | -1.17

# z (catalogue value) 0.14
